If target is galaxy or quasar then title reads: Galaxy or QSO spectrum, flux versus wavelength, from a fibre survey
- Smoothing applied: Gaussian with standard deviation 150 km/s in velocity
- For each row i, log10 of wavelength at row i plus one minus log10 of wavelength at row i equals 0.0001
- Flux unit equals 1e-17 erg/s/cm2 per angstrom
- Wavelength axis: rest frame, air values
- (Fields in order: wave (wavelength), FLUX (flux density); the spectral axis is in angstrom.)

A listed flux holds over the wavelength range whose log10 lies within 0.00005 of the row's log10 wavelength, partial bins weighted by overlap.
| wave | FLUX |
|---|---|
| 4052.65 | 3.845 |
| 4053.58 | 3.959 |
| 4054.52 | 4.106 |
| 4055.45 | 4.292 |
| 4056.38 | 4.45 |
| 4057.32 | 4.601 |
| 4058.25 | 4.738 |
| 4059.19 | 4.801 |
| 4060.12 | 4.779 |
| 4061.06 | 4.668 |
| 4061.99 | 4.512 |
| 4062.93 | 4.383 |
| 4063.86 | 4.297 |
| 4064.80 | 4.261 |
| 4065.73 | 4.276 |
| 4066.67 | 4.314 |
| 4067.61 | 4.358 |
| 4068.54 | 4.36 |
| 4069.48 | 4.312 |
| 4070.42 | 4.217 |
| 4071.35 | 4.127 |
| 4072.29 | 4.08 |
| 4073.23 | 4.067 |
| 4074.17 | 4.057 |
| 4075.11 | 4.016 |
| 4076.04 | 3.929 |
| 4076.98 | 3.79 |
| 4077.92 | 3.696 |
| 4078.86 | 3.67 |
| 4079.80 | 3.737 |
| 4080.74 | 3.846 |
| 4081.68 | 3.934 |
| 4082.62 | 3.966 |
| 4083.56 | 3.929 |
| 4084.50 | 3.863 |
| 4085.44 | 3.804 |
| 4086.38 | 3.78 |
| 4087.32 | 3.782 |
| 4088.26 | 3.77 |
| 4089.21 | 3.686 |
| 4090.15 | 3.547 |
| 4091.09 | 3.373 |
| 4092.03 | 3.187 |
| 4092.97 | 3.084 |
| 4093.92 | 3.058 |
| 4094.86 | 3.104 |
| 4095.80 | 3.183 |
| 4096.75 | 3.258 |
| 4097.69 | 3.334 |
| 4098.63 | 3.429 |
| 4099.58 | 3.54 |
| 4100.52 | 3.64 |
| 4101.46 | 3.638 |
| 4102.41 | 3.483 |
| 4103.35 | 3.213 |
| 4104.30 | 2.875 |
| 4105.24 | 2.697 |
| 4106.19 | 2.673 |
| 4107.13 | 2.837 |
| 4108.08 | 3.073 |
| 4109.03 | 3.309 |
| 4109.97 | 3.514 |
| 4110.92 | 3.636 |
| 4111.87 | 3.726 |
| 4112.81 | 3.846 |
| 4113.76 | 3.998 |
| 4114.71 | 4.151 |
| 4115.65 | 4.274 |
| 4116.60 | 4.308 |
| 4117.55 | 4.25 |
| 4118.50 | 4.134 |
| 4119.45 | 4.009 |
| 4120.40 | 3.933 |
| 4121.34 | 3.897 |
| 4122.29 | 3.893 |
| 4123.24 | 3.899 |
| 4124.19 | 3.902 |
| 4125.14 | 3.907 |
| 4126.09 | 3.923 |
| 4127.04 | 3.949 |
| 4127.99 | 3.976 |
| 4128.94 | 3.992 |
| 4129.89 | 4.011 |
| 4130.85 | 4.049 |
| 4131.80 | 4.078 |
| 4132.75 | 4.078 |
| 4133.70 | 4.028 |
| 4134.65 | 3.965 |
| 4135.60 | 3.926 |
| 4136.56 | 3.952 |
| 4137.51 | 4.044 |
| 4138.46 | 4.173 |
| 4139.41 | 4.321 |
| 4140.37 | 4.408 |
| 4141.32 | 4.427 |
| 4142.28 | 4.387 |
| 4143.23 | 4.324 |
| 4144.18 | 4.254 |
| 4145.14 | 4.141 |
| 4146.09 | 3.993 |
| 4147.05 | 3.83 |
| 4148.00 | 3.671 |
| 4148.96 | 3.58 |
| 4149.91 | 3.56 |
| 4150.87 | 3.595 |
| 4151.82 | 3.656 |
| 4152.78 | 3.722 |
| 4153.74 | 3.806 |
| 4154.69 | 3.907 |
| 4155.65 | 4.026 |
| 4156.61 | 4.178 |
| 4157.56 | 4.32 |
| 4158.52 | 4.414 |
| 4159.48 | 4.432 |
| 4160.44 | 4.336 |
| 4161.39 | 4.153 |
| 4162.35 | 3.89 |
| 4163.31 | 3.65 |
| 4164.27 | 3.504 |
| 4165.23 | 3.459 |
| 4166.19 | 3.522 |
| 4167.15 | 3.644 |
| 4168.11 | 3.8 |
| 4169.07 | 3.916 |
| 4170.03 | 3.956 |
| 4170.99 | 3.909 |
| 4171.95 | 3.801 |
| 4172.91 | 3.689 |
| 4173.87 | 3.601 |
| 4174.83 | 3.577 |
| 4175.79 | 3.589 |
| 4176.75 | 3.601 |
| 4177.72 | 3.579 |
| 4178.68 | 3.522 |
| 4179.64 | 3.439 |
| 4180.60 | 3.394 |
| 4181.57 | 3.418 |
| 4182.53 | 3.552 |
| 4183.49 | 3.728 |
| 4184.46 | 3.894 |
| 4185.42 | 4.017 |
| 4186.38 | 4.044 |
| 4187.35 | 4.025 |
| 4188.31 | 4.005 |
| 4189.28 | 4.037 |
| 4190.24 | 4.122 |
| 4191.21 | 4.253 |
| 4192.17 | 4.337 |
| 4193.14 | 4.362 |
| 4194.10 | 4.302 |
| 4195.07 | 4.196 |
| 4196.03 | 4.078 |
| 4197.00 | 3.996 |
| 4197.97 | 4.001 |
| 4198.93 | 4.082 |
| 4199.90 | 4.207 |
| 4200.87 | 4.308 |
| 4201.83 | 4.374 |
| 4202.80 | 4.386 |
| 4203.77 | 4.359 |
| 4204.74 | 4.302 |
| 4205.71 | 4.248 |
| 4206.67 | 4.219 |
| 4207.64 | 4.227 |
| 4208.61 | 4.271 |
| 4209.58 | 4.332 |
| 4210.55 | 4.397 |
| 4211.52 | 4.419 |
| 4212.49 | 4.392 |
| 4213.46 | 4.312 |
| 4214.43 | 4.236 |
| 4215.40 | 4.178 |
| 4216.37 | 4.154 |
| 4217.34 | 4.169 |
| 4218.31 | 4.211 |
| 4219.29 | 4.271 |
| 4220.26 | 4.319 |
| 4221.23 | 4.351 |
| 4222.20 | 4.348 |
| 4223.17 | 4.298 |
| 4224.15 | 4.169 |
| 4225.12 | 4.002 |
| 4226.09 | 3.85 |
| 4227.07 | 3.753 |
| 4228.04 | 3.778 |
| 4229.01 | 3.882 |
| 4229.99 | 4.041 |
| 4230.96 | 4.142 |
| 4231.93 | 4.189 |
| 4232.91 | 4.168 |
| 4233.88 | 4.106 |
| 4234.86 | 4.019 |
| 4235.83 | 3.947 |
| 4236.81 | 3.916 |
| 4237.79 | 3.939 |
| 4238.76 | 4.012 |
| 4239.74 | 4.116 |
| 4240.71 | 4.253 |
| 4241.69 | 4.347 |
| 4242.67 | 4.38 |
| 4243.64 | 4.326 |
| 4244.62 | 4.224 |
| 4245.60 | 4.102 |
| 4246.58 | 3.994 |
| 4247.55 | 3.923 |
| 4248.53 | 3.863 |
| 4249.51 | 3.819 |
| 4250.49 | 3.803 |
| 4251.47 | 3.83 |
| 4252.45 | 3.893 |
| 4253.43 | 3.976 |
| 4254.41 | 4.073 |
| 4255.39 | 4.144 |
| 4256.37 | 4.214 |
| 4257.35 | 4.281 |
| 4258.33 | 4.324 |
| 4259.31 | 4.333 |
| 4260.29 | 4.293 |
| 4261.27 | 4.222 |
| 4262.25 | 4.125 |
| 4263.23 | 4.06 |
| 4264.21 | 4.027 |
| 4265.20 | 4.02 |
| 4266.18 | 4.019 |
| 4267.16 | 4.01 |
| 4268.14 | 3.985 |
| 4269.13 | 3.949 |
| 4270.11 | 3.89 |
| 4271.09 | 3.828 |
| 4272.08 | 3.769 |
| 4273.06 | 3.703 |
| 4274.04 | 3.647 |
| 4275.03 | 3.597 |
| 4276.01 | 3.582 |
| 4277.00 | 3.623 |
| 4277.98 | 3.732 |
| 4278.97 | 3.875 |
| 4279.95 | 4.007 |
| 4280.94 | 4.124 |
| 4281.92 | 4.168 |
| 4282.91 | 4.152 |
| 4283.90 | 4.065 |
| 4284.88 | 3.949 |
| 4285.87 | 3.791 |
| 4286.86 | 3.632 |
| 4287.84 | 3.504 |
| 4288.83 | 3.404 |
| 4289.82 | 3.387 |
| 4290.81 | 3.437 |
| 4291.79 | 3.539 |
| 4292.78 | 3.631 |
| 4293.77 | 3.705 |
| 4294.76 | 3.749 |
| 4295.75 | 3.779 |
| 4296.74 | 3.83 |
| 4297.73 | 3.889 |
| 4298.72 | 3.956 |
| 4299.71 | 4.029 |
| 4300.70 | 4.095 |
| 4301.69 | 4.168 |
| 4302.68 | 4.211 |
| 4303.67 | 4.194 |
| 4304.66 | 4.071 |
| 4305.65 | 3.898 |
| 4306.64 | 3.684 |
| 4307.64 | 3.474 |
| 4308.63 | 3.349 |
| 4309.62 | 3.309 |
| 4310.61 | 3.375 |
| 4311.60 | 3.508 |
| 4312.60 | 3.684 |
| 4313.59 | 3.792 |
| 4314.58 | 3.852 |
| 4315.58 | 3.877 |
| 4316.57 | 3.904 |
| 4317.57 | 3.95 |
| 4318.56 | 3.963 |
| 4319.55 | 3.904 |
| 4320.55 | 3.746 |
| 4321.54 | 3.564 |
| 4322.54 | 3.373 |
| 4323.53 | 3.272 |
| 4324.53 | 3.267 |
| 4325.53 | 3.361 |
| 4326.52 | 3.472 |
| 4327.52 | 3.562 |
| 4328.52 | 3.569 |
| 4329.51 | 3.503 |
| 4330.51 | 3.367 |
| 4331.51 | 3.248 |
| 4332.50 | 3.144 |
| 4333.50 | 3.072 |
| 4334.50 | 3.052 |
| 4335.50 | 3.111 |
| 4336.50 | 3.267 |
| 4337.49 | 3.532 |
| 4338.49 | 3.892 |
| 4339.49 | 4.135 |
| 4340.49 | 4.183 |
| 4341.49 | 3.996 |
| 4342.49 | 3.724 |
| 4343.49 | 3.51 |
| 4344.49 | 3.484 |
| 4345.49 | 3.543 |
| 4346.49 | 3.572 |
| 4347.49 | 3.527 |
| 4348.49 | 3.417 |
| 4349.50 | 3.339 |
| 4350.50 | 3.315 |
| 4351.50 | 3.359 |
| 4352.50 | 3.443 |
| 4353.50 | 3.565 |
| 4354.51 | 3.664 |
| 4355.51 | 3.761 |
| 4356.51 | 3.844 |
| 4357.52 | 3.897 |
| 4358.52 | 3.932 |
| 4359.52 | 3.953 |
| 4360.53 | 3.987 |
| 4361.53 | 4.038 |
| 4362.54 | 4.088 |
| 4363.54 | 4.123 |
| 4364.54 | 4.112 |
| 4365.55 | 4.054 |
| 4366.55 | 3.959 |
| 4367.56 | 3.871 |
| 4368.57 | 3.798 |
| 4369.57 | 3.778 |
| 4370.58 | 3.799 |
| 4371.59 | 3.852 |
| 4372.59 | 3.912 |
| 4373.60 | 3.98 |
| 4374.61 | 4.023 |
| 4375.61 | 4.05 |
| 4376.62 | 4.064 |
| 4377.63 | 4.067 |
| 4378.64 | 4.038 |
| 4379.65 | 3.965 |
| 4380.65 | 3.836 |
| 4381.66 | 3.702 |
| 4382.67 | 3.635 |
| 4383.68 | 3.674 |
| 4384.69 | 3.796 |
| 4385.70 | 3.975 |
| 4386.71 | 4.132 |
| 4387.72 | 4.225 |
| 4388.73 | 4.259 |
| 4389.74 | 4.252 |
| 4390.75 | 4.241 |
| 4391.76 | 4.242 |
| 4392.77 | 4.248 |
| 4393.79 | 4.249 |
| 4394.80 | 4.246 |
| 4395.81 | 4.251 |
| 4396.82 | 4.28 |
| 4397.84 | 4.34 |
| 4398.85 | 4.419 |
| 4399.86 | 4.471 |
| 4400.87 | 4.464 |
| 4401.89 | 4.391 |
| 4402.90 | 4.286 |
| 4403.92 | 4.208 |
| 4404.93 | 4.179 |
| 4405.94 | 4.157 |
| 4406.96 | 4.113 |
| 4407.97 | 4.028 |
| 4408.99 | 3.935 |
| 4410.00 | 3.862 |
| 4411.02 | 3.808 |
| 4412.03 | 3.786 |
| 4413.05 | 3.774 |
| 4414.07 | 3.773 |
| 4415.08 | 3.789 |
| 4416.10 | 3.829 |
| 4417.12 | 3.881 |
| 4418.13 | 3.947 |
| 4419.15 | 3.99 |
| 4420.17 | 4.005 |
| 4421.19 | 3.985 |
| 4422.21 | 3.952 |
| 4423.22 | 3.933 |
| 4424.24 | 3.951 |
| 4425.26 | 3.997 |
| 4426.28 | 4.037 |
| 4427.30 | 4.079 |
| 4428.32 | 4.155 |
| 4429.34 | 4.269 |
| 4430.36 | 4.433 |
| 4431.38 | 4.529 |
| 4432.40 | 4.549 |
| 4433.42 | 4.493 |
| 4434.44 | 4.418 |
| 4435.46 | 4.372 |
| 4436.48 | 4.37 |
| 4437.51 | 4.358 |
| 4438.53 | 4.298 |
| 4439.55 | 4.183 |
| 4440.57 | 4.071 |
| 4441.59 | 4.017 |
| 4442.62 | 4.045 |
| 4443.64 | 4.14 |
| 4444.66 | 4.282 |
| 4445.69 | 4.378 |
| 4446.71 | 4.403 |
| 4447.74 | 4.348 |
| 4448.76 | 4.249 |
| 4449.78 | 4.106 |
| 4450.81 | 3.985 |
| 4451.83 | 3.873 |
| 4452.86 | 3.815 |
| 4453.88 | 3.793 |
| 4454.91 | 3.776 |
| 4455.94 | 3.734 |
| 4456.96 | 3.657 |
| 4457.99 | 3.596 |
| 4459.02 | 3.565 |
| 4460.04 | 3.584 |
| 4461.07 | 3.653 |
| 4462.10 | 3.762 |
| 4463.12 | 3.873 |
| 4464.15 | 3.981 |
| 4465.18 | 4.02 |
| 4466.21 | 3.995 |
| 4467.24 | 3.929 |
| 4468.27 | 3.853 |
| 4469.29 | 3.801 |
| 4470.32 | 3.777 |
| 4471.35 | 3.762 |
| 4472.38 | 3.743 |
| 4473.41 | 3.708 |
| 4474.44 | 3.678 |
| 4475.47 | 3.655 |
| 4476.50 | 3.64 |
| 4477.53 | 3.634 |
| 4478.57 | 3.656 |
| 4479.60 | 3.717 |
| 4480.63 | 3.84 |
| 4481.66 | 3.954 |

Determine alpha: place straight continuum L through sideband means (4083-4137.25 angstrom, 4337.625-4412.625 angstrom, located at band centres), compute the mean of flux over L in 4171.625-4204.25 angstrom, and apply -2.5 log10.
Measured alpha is -0.05 mag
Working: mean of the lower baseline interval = 3.68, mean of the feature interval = 3.94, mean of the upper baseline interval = 3.95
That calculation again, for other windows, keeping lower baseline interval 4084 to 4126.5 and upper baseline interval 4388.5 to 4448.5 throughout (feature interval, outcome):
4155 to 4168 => -0.08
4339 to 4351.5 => 0.11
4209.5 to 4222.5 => -0.13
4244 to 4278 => -0.03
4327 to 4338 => 0.21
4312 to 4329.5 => 0.10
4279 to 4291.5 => 0.03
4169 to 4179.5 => 0.01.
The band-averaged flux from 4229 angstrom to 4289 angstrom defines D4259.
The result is 3.99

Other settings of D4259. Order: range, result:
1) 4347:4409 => 3.98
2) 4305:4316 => 3.62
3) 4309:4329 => 3.61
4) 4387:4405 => 4.29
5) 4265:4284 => 3.88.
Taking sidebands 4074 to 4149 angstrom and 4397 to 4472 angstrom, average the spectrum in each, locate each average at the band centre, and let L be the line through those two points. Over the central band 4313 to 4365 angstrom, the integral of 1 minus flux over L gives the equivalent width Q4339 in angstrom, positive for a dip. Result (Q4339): 4.3 angstrom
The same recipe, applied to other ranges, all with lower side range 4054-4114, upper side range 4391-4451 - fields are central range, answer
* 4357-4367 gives 0.2 angstrom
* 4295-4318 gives 1.2 angstrom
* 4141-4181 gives 0.3 angstrom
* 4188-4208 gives -1.5 angstrom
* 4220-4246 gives -1.0 angstrom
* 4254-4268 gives -0.6 angstrom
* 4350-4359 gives 1.0 angstrom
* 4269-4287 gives 0.7 angstrom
